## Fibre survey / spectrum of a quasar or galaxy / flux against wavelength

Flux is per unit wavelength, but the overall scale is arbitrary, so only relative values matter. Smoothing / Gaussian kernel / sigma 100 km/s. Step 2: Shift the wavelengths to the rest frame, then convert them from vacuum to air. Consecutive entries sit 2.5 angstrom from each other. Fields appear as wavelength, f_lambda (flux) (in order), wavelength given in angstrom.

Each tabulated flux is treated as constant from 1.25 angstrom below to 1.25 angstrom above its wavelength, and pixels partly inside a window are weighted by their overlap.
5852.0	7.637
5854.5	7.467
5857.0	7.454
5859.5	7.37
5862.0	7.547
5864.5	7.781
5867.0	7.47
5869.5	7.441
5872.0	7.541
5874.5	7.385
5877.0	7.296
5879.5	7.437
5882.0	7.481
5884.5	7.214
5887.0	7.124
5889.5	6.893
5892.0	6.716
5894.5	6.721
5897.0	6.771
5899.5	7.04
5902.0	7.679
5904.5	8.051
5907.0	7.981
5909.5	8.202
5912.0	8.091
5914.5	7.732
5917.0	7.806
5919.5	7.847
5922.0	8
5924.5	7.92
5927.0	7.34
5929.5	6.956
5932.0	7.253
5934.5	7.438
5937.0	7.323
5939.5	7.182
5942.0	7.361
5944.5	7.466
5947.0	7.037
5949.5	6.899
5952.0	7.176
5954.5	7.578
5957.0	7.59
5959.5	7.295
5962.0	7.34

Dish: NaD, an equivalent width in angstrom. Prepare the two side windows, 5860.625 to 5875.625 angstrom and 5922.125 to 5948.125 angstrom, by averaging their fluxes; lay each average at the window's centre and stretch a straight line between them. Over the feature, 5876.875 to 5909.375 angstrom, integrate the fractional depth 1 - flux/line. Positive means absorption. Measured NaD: 0.7 angstrom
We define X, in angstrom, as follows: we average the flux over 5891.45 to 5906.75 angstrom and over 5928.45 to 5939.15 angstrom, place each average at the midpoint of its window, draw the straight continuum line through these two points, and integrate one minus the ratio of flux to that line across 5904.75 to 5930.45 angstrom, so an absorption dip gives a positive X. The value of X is -2.0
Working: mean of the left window 7.24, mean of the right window 7.24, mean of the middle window 7.81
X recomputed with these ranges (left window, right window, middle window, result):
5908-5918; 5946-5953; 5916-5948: 0.1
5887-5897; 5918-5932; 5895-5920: -1.8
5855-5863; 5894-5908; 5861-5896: 0.7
